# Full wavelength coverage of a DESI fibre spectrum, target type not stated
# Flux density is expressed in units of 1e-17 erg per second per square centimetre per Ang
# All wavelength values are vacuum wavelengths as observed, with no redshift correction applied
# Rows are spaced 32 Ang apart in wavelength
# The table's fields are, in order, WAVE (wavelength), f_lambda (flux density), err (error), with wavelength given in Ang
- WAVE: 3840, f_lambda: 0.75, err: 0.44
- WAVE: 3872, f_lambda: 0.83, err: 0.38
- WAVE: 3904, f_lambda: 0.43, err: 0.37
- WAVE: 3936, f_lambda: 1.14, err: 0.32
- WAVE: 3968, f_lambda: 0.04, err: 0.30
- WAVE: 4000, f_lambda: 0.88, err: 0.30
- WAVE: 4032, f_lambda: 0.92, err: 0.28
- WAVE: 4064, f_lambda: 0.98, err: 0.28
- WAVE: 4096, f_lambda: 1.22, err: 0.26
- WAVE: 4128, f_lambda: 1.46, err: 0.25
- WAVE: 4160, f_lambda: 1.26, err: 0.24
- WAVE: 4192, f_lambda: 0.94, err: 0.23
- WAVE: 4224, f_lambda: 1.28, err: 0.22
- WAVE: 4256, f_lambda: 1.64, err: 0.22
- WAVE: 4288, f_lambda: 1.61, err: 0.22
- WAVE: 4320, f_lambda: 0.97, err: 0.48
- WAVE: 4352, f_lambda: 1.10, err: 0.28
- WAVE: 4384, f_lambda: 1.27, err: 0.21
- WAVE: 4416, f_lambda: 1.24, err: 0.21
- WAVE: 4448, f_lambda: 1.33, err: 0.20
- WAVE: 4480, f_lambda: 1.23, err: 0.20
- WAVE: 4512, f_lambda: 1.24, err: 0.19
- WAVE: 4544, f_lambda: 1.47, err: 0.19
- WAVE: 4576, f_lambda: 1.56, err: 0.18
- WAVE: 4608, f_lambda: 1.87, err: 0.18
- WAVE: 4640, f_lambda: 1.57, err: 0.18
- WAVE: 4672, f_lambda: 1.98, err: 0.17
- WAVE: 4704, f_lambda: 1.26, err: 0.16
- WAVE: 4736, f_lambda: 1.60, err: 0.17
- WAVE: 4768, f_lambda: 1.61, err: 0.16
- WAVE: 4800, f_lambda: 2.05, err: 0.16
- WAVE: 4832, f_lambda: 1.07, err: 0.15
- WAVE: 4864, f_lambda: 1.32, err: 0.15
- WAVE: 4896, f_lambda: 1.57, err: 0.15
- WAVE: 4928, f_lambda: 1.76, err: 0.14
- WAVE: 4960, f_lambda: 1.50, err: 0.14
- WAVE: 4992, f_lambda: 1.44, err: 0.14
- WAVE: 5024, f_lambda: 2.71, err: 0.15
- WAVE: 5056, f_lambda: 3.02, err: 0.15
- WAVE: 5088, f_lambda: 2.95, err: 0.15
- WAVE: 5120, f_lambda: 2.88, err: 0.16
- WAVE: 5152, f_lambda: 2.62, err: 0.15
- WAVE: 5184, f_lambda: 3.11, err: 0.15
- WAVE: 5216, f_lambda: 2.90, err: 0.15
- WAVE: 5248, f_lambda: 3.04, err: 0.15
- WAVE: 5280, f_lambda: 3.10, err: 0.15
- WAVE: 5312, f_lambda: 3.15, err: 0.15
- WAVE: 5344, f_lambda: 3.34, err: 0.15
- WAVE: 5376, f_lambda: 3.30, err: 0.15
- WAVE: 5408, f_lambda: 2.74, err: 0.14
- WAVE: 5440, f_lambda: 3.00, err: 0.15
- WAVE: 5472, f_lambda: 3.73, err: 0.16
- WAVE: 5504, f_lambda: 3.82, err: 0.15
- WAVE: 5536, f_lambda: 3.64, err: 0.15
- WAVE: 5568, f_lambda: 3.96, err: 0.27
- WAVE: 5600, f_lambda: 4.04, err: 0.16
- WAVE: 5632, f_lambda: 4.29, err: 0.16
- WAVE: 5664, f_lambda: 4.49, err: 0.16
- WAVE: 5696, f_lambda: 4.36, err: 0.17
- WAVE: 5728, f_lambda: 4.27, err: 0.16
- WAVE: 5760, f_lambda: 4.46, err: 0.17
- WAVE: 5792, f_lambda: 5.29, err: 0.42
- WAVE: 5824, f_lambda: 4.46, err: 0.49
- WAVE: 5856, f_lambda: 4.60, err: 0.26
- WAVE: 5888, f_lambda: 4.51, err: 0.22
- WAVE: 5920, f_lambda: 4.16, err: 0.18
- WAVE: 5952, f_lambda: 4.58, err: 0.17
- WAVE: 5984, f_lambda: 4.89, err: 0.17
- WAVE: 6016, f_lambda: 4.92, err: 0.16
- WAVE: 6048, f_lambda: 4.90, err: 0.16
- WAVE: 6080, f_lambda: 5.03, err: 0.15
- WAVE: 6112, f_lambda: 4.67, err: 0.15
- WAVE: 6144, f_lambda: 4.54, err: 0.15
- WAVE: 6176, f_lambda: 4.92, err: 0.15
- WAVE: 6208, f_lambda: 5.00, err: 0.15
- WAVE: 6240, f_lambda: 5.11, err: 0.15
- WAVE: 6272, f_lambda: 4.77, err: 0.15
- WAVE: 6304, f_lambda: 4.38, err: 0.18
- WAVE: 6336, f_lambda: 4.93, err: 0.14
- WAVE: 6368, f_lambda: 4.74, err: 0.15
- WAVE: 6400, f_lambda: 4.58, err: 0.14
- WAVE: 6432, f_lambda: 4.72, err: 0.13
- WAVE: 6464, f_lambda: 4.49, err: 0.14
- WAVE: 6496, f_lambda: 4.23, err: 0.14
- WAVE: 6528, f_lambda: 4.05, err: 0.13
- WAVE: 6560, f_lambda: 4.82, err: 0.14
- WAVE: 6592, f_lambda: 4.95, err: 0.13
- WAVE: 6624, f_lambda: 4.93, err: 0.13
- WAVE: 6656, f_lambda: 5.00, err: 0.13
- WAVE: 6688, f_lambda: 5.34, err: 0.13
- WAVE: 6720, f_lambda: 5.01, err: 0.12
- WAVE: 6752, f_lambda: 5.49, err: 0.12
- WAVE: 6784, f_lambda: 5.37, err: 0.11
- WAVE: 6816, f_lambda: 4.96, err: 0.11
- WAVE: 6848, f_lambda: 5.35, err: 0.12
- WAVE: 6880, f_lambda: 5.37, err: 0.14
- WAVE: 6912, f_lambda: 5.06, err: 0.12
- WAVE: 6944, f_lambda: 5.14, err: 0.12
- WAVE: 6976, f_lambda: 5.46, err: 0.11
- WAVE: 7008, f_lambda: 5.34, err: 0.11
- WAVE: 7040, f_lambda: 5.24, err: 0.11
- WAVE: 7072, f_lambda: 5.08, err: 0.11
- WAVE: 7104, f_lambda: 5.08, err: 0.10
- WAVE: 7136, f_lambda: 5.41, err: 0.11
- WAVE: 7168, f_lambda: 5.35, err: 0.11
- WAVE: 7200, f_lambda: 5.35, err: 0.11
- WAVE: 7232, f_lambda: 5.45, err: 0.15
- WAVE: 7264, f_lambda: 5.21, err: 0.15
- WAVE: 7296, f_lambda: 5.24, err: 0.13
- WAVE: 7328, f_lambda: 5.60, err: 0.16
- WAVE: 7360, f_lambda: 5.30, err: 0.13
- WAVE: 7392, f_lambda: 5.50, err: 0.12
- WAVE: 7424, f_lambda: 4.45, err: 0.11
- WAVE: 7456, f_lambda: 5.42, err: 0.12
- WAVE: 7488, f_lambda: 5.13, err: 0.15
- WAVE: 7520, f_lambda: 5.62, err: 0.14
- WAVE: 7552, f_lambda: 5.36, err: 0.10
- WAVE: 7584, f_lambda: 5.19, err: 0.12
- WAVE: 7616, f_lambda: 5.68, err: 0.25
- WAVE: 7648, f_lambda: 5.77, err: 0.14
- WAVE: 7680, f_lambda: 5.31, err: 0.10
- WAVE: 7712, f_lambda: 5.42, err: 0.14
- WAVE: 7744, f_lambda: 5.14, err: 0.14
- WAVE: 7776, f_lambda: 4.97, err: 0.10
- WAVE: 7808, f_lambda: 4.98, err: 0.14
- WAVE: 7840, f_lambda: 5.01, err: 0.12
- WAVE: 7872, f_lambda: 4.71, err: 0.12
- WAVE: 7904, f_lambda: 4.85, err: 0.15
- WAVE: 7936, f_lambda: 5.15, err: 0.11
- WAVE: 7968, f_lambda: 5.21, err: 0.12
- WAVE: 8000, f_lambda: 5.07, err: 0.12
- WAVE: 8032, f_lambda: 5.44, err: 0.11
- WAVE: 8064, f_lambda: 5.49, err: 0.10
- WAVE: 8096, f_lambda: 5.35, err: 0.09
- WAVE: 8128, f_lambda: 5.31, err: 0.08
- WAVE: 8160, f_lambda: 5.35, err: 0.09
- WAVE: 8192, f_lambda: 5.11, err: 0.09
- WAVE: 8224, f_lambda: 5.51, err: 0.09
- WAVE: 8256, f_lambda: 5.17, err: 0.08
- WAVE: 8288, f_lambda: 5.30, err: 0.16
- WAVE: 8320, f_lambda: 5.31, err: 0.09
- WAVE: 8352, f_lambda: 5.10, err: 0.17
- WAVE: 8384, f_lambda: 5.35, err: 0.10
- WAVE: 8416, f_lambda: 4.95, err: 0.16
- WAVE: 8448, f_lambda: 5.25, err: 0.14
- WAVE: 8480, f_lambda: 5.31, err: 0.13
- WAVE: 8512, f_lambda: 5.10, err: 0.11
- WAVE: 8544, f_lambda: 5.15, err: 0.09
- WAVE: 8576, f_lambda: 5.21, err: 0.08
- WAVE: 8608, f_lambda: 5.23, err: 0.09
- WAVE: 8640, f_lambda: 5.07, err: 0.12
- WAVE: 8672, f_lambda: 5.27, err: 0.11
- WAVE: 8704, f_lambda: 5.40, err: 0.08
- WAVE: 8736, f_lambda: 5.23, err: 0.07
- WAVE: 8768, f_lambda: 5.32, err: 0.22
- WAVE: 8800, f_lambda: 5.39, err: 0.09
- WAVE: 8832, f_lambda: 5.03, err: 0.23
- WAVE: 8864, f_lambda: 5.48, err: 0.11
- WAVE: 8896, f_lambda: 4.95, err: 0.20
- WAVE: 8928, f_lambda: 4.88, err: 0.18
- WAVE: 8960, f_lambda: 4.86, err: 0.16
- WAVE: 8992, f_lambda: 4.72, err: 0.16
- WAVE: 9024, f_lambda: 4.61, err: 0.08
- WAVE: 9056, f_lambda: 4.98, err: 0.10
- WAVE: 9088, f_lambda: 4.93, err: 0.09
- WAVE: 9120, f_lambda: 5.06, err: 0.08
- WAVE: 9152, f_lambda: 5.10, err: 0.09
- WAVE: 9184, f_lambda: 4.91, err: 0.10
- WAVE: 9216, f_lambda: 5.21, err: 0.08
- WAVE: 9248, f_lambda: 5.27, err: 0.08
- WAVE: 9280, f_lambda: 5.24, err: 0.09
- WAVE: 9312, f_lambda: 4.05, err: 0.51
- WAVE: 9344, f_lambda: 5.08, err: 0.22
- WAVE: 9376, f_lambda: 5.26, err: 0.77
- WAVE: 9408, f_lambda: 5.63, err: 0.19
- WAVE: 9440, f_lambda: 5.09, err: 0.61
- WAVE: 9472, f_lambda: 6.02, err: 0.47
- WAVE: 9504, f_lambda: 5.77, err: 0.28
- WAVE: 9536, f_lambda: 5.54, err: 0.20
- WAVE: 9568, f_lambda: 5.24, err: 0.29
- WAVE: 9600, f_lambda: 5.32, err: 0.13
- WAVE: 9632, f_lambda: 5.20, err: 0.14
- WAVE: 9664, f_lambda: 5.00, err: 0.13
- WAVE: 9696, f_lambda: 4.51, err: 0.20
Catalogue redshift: 0.26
